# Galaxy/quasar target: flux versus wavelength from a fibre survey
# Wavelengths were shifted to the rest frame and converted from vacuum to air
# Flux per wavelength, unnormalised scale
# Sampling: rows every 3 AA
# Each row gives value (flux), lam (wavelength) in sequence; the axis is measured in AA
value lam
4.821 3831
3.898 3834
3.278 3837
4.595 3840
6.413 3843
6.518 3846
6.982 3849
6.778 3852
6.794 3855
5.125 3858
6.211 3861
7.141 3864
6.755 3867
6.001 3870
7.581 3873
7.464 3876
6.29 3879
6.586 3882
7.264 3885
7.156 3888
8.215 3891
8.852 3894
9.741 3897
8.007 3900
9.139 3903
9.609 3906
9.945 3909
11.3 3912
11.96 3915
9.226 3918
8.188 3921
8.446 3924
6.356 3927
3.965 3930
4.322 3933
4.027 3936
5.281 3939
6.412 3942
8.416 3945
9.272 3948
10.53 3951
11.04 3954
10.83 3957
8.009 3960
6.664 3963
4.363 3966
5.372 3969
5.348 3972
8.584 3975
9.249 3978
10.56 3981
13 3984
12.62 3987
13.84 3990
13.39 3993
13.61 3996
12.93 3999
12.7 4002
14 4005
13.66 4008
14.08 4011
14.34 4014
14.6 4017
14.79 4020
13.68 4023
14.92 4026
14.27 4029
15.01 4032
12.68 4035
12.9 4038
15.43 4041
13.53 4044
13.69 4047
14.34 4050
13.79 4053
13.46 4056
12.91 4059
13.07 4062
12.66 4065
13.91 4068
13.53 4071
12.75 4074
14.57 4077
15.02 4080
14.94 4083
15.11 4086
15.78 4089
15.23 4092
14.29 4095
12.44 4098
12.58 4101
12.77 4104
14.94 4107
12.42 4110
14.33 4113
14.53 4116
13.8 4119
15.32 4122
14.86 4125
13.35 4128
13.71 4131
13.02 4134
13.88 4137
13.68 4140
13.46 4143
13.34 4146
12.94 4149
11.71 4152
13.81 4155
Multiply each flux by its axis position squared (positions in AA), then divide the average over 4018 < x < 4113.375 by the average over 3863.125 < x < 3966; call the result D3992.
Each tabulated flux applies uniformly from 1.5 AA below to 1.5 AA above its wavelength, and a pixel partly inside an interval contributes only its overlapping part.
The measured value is 1.90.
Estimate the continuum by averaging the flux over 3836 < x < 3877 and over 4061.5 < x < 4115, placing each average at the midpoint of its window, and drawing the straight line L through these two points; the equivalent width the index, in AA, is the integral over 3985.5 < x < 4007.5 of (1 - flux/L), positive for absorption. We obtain -4.9 AA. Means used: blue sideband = 6.28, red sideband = 13.9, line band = 13.3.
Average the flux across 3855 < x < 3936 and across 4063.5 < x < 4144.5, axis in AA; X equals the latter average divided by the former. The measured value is 1.8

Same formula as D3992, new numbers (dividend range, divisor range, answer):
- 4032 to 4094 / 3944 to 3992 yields 1.58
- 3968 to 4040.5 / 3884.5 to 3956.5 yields 1.60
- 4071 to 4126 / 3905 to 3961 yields 1.86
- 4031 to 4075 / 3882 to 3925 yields 1.63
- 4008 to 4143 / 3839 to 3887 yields 2.37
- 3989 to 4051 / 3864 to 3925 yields 1.77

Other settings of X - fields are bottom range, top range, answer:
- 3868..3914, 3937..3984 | 0.99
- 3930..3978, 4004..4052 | 1.96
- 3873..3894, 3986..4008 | 1.82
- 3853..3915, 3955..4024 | 1.44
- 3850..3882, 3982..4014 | 2.02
